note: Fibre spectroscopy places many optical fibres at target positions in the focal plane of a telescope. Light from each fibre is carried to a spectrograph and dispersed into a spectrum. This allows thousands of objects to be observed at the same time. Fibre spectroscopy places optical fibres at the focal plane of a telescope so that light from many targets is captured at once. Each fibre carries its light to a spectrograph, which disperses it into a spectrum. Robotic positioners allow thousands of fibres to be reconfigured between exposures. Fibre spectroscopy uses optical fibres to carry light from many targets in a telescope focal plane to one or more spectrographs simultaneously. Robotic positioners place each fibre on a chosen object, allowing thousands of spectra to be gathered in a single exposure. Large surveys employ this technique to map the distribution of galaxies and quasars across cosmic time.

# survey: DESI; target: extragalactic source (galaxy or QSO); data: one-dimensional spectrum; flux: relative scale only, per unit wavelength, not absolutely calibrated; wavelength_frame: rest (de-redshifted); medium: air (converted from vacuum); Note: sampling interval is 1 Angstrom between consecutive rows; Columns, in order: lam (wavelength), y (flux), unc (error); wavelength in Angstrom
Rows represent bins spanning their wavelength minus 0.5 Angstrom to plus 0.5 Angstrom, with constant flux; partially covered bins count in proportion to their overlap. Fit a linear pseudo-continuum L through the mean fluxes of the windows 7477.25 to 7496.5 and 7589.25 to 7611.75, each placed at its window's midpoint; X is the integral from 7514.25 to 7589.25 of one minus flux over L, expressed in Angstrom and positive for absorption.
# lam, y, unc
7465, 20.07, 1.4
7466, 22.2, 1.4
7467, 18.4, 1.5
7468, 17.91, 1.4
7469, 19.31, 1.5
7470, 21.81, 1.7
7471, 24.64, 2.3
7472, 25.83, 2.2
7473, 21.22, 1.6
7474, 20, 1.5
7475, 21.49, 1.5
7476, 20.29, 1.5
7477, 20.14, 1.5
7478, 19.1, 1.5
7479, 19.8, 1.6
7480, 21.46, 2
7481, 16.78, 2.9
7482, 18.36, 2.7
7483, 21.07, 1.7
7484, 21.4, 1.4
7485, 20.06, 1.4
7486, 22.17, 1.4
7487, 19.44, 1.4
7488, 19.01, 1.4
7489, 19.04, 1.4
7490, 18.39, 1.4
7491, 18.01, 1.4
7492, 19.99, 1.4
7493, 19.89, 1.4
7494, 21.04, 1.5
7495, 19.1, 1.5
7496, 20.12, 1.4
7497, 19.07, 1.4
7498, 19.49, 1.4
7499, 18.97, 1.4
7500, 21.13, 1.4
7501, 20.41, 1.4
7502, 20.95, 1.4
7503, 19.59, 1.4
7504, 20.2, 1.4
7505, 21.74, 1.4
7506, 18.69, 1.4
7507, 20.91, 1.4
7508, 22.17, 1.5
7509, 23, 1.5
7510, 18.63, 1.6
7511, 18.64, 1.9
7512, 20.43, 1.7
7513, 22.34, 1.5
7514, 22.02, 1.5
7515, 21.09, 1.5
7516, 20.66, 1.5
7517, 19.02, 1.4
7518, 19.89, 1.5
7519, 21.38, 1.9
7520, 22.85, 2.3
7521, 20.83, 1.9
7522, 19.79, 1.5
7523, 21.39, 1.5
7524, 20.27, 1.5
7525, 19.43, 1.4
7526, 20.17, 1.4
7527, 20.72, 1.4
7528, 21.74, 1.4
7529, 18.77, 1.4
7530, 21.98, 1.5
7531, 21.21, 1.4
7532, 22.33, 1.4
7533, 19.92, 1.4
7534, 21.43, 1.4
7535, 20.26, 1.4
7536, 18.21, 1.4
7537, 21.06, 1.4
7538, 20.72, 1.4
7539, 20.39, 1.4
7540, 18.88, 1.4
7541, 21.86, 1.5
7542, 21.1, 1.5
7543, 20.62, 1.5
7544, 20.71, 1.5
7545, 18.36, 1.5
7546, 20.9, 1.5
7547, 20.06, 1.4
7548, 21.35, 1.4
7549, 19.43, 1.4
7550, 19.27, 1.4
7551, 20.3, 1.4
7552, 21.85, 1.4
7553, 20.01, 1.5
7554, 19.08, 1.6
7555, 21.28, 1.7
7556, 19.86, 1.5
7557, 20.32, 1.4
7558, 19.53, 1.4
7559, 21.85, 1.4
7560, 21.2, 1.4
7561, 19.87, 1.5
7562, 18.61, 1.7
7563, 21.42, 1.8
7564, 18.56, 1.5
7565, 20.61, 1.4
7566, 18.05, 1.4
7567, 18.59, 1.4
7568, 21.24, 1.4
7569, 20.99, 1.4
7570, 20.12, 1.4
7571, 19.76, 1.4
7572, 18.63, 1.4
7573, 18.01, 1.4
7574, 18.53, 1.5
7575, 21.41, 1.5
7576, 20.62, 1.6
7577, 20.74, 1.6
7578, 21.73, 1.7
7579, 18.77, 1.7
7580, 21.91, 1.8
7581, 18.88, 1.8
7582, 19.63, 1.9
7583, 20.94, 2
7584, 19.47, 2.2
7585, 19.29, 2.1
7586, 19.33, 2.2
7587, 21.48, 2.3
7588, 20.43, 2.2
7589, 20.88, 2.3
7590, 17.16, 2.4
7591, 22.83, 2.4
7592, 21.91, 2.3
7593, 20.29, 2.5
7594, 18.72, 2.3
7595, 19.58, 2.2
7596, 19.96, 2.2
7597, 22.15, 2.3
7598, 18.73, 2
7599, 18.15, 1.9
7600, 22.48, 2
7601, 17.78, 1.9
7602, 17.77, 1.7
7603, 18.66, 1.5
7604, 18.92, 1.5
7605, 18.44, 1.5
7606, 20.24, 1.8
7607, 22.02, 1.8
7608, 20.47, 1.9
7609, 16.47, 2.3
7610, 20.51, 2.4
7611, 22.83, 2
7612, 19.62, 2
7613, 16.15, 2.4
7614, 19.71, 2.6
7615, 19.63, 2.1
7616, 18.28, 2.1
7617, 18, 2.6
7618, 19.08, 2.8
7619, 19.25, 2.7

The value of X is -2.0 Angstrom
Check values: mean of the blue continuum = 19.7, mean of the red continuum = 19.8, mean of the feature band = 20.3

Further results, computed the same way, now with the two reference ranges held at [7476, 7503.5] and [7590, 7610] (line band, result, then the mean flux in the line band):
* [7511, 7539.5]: -1.33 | 20.7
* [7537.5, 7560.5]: -0.74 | 20.4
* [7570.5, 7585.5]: -0.12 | 19.9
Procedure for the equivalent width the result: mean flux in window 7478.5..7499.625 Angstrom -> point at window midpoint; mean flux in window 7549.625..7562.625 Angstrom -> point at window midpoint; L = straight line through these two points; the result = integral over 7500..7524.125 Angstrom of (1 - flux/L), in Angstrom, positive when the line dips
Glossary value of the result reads -1.0 Angstrom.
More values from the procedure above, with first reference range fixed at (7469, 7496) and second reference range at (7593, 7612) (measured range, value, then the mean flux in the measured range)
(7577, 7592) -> -0.4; 20.3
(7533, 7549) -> -0.3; 20.3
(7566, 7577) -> 0.1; 19.8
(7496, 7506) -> 0.1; 20.1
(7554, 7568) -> -0.1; 20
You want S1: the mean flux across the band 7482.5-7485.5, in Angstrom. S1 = 20.8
